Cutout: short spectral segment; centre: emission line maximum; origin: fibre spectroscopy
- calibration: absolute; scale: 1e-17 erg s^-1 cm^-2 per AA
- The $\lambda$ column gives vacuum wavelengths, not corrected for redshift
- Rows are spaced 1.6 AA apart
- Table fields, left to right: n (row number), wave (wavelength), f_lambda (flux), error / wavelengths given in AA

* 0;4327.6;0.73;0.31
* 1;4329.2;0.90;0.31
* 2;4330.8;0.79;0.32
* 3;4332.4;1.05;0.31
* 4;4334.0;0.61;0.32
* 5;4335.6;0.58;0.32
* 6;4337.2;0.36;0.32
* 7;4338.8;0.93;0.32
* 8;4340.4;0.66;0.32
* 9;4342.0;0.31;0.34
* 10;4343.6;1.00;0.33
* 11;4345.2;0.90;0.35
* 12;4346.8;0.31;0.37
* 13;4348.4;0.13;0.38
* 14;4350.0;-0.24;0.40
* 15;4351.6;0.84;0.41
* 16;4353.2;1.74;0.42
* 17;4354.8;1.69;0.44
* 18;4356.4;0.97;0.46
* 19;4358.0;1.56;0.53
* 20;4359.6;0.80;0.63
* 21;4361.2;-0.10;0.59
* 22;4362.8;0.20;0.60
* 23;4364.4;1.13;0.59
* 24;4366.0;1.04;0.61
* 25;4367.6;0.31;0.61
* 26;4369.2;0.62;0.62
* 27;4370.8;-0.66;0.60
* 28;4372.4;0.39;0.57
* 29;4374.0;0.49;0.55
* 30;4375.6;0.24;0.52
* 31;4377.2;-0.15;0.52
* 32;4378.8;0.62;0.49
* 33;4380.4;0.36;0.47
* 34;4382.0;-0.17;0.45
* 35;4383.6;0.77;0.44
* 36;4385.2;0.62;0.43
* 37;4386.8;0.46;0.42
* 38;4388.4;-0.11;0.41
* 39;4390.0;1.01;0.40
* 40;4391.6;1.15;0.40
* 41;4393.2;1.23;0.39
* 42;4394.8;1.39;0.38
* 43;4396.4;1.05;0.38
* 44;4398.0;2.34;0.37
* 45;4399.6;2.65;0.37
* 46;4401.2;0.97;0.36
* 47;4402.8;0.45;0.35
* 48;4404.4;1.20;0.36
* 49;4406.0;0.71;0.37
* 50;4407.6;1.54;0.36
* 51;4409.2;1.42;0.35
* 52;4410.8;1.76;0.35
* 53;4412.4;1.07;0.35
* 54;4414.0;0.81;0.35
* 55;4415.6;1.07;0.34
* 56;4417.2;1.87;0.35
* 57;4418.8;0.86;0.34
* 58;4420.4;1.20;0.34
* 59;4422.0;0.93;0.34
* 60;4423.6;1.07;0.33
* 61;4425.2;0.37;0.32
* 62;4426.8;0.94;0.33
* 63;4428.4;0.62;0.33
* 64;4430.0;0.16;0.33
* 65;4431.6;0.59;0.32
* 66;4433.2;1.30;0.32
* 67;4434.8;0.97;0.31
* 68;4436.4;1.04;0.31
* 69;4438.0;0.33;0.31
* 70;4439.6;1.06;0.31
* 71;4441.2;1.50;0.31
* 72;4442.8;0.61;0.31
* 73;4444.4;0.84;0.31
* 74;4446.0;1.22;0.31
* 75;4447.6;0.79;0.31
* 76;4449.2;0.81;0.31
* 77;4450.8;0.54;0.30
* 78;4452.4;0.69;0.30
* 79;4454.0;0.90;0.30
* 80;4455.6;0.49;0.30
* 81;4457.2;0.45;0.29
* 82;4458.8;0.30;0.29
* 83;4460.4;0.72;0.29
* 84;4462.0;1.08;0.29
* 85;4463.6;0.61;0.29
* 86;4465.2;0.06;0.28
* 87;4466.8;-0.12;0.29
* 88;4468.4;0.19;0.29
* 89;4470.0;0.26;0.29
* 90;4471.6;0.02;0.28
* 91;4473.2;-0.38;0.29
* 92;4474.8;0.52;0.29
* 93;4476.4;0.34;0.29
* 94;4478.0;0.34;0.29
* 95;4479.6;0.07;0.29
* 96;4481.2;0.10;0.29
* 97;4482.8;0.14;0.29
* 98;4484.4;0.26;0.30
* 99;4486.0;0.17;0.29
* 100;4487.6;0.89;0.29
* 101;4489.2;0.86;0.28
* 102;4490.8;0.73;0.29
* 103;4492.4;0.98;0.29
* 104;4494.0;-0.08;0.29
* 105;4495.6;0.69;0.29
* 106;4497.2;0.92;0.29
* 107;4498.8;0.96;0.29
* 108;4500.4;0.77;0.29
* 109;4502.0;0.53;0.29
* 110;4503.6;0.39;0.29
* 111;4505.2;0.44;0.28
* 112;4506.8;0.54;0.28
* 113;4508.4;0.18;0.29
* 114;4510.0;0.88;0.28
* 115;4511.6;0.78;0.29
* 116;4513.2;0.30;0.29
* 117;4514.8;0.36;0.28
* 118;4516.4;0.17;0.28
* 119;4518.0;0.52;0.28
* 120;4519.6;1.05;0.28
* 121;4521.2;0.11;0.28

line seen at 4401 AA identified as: Ly-alpha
